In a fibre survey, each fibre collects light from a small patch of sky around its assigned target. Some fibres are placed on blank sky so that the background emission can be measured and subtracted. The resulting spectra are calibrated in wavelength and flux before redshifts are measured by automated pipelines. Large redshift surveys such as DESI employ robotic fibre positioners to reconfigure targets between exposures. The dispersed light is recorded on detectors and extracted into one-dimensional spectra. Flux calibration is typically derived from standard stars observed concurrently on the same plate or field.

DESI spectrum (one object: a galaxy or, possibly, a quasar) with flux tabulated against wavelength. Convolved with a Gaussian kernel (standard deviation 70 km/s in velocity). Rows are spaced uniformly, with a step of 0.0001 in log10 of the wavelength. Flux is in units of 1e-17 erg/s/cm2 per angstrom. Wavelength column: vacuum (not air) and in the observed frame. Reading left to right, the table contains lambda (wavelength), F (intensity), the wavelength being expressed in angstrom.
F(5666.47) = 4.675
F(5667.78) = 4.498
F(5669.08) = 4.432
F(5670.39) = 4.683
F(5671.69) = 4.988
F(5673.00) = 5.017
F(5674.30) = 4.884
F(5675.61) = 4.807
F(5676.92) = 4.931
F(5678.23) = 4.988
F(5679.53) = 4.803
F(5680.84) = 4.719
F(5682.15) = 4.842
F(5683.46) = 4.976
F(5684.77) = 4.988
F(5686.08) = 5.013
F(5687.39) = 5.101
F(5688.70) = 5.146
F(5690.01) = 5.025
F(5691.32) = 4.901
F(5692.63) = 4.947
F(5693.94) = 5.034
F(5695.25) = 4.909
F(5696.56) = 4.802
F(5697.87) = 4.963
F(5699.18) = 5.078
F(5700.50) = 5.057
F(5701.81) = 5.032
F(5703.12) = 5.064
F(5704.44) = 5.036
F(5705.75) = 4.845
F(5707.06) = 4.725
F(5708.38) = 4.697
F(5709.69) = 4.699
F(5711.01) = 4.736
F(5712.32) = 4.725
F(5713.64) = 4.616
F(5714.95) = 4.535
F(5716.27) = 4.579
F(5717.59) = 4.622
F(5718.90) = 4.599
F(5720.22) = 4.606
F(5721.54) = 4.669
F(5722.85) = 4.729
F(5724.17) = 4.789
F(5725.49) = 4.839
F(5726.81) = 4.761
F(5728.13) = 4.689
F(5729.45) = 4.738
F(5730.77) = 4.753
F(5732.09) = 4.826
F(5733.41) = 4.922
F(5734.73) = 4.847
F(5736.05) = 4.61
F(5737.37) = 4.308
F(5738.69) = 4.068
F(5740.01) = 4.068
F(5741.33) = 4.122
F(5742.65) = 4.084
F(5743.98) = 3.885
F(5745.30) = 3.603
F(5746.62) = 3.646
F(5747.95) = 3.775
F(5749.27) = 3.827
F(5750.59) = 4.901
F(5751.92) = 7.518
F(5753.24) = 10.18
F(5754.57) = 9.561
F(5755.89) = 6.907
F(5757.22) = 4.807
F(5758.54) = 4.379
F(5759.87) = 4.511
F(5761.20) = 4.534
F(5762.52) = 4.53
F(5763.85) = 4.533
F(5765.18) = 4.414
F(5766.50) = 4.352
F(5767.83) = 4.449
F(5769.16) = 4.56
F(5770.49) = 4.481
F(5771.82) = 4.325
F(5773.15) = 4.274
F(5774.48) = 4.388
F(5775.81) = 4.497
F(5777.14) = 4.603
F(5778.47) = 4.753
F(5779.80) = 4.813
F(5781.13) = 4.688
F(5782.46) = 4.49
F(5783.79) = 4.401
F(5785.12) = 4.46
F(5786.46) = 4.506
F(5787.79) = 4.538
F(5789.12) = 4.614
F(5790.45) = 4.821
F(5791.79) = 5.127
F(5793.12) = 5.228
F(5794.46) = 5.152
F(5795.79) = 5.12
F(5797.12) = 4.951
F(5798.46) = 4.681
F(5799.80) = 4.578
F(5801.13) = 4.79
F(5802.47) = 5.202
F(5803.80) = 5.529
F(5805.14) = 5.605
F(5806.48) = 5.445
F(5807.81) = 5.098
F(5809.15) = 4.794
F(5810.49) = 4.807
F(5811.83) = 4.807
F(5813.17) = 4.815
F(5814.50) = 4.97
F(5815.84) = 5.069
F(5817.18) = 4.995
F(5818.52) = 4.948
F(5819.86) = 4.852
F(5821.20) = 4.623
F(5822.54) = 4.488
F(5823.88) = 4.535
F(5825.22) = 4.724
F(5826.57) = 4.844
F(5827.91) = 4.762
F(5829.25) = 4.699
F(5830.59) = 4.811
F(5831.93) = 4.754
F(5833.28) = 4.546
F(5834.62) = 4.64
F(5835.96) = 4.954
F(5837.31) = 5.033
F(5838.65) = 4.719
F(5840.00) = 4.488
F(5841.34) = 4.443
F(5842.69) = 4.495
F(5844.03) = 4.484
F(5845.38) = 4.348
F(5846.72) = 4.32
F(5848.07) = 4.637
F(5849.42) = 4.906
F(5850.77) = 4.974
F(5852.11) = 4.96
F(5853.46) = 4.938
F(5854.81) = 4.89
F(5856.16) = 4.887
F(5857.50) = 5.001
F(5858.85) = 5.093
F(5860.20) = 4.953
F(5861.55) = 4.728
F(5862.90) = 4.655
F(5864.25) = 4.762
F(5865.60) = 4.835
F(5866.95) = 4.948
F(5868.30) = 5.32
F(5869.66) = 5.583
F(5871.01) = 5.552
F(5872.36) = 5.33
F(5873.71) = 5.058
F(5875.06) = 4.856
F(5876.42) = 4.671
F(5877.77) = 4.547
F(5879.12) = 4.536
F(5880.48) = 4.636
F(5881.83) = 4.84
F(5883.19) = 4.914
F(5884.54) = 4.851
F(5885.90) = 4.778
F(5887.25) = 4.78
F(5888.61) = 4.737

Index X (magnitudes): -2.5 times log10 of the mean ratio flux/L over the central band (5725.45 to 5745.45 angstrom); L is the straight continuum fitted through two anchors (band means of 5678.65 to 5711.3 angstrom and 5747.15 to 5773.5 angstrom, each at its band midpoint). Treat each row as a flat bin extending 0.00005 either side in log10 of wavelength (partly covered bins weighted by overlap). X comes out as 0.15 mag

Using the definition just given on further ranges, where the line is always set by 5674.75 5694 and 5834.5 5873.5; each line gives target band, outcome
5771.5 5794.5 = 0.06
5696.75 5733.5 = 0.03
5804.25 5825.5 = -0.01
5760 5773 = 0.10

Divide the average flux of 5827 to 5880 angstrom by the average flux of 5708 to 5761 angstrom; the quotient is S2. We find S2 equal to 1.0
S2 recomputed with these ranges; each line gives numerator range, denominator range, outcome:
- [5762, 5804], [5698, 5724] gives 0.98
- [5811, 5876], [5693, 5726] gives 1.01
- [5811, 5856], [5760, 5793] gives 1.04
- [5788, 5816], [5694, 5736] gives 1.04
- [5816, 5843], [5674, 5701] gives 0.96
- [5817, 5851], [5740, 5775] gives 0.95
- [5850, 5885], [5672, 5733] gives 1.02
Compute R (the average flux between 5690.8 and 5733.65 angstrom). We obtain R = 4.8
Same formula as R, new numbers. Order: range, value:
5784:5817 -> 4.94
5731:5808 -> 4.86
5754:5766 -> 5.31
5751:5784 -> 5.16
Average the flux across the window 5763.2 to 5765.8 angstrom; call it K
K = 4.47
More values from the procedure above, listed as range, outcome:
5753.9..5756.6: 8.17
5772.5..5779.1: 4.5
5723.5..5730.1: 4.76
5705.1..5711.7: 4.74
